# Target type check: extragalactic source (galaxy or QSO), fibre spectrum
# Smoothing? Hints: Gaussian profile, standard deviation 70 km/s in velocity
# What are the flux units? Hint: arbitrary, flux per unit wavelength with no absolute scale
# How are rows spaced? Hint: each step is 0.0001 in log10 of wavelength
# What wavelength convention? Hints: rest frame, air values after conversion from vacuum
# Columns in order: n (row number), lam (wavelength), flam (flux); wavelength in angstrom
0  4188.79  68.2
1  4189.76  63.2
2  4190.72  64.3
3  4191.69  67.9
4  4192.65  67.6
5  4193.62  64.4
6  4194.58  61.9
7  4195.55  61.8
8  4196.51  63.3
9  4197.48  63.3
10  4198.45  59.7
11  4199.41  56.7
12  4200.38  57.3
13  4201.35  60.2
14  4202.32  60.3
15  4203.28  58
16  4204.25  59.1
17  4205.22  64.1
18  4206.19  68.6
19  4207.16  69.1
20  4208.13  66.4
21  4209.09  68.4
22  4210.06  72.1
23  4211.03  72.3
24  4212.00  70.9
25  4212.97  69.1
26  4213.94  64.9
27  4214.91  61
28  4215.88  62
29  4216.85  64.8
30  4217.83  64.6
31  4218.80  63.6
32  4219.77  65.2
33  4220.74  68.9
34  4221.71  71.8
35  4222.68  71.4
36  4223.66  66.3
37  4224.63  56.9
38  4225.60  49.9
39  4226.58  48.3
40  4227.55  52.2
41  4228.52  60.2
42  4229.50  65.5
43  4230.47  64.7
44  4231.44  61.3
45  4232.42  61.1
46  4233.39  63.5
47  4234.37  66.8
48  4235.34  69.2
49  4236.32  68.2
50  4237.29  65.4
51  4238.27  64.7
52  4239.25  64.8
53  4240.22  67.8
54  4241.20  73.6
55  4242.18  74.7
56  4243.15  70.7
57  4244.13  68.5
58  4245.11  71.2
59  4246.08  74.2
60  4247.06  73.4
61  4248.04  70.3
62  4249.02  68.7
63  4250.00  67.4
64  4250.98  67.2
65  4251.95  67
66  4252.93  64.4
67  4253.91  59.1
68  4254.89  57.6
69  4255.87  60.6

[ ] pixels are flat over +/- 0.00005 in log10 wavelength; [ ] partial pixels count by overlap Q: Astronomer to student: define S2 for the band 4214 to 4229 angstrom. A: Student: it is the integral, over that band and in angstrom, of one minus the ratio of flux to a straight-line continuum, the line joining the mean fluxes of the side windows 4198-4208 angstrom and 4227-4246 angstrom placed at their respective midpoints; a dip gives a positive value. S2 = 0.5 angstrom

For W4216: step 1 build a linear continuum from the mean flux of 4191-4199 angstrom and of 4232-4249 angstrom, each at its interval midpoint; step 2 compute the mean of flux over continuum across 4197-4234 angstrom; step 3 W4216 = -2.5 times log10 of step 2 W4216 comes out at 0.045 mag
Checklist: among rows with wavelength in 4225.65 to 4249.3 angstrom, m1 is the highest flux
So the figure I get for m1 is 74.7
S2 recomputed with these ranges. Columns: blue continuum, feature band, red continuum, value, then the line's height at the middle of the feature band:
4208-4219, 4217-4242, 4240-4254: 1.51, 68.1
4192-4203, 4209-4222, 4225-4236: -1.30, 60.9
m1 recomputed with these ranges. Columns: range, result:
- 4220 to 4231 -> 71.8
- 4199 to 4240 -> 72.3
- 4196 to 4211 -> 72.1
